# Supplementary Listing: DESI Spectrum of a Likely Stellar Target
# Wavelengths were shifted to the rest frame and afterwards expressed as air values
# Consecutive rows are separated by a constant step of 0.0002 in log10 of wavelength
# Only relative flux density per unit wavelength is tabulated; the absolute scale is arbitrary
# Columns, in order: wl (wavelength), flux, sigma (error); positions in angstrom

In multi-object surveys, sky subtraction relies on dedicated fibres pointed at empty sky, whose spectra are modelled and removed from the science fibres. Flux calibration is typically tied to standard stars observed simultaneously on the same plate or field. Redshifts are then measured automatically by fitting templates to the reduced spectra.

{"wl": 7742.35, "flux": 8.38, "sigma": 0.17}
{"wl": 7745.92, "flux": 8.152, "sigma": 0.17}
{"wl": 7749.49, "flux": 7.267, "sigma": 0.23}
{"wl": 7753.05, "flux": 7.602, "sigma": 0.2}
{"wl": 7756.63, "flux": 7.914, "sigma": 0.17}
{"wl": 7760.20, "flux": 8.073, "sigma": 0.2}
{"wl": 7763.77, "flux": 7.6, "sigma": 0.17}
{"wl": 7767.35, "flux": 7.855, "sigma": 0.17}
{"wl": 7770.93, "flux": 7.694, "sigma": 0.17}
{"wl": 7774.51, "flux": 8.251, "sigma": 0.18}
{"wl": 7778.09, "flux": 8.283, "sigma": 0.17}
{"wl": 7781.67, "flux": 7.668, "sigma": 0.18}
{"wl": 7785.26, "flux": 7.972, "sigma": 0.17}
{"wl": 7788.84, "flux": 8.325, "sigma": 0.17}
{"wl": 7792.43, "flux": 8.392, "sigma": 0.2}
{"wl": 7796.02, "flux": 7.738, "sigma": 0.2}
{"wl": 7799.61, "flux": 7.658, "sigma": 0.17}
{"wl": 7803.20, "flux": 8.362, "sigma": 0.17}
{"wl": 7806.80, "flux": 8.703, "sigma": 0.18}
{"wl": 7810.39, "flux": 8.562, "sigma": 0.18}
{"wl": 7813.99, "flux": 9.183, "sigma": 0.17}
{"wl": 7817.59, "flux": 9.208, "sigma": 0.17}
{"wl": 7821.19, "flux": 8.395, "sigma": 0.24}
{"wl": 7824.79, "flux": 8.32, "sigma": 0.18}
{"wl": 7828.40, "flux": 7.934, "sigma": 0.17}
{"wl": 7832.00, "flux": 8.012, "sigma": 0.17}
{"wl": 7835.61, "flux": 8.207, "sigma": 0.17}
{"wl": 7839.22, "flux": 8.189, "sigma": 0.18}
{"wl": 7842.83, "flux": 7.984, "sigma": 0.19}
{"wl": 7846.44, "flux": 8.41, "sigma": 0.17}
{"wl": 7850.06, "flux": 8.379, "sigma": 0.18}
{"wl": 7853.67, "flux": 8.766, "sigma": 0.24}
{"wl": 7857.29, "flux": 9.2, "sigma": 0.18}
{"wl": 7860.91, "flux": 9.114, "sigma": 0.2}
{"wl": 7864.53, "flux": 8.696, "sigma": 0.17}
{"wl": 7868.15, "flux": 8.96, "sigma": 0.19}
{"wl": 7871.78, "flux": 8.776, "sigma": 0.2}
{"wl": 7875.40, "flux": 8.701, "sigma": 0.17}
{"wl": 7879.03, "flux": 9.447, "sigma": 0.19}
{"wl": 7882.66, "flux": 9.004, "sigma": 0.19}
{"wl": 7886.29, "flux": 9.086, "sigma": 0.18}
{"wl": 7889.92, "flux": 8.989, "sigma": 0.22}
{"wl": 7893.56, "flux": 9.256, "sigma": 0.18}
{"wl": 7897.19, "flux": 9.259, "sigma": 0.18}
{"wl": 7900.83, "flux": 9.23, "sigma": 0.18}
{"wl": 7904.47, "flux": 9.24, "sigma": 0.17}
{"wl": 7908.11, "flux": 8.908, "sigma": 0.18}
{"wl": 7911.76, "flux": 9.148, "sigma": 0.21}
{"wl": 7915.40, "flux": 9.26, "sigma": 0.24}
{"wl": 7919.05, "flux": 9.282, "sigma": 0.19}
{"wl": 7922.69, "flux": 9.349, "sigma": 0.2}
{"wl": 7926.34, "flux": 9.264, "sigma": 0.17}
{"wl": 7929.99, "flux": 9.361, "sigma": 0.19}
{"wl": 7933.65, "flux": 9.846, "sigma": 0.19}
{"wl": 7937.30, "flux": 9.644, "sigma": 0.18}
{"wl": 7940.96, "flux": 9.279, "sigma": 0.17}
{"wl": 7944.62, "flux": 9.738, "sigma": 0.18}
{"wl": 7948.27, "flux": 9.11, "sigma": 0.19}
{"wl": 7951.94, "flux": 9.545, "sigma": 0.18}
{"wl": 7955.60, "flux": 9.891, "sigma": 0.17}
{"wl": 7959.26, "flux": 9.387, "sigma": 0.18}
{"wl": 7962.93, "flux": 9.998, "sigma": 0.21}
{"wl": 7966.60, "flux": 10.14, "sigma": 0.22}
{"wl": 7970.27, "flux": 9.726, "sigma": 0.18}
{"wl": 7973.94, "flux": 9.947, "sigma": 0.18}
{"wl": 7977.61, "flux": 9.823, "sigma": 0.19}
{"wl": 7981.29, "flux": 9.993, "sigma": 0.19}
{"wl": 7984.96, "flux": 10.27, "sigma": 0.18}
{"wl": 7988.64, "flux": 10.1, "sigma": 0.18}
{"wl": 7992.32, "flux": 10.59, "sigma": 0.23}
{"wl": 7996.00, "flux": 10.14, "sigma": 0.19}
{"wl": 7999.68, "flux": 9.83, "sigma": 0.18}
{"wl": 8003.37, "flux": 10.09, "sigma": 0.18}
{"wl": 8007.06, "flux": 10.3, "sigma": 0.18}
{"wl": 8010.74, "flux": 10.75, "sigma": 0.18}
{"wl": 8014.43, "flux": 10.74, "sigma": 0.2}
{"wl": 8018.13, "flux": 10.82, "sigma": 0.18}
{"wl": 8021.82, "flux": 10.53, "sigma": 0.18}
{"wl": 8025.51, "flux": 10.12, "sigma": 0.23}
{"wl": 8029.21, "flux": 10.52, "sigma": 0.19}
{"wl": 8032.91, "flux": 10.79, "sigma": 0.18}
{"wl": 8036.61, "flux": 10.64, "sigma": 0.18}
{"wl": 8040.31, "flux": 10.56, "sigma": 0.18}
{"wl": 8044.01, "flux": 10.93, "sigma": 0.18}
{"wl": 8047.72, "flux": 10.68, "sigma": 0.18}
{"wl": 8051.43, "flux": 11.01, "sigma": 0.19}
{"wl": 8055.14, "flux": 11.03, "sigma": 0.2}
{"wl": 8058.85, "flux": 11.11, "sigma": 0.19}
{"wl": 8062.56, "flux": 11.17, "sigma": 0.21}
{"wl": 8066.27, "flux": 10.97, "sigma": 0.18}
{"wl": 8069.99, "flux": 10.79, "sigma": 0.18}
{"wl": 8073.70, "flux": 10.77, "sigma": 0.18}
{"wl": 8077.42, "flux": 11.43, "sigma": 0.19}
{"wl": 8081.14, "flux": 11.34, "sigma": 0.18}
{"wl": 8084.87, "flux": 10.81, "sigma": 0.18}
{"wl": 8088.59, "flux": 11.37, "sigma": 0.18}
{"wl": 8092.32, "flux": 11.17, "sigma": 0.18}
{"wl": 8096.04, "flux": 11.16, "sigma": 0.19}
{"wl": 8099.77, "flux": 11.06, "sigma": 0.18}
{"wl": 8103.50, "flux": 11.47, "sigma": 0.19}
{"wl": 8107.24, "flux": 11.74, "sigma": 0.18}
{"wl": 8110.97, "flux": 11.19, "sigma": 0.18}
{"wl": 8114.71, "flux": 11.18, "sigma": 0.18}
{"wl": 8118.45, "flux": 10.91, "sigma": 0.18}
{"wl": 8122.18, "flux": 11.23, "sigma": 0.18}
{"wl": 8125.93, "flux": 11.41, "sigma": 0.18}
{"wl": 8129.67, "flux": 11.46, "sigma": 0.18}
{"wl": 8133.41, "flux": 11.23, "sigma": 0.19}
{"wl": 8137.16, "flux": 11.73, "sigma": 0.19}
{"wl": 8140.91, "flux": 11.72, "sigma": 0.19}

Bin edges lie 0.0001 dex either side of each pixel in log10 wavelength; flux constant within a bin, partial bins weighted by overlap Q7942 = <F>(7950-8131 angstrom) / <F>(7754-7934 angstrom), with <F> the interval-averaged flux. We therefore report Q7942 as 1.24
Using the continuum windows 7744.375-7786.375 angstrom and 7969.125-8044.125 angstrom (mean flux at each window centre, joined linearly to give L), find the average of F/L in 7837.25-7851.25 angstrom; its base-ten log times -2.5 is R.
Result 0.06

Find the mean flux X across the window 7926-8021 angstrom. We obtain 9.95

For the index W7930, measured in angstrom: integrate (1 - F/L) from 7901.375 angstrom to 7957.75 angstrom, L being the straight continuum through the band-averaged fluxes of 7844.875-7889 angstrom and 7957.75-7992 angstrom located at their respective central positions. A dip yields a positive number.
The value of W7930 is 0.7 angstrom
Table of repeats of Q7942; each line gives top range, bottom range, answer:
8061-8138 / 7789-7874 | 1.32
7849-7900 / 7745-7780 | 1.14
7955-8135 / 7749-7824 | 1.31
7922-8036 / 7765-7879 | 1.19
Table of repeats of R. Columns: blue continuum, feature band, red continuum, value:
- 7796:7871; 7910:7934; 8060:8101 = 0.01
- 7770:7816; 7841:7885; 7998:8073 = 0.02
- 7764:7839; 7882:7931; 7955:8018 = 0.01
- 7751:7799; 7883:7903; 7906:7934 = -0.02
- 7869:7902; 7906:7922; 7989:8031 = 0.02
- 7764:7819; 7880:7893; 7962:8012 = 0.01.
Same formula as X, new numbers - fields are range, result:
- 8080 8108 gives 11.2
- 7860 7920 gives 9.08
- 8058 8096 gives 11.1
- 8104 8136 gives 11.3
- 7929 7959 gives 9.55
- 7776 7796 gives 8.1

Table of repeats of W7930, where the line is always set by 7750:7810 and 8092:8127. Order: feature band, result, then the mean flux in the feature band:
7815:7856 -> 0.84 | 8.37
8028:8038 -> -0.15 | 10.7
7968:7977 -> 0.05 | 9.85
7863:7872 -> 0.05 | 8.82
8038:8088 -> -0.85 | 11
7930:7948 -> 0.03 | 9.56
